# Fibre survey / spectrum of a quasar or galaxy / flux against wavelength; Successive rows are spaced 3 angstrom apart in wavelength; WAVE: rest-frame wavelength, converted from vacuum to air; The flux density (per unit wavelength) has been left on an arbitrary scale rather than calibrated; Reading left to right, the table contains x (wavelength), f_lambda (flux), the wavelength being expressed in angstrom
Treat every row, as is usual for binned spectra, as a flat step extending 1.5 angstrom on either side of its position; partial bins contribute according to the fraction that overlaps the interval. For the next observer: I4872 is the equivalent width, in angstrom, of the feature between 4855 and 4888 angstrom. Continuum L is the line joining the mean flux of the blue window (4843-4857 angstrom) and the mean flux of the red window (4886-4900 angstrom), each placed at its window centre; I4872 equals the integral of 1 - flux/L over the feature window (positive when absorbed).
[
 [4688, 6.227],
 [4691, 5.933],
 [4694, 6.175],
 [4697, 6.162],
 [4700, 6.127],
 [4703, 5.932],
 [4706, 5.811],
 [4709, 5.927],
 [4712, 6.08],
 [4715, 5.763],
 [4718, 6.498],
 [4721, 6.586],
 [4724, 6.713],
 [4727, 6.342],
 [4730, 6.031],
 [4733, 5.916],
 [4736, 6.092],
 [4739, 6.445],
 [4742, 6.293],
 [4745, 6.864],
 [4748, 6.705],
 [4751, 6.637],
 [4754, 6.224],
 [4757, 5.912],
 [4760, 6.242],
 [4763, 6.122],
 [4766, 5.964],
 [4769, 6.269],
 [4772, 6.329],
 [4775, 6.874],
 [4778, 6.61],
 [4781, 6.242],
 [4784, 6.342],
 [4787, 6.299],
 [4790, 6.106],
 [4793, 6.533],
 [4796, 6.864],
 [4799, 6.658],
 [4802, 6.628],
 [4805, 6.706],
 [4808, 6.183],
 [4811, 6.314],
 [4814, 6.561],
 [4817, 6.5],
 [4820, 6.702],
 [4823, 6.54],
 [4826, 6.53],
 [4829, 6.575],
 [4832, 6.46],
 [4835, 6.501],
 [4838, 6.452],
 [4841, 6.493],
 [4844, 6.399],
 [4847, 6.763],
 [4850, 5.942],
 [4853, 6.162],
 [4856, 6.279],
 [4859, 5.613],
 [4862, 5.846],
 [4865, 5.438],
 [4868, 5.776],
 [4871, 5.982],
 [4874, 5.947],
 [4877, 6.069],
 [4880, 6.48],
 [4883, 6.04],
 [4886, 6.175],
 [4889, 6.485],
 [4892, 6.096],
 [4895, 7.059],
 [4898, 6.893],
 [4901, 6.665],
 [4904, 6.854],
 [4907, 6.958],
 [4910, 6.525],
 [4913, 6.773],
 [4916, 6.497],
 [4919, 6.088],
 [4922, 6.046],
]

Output 2.4 angstrom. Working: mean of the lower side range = 6.31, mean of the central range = 5.97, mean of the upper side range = 6.59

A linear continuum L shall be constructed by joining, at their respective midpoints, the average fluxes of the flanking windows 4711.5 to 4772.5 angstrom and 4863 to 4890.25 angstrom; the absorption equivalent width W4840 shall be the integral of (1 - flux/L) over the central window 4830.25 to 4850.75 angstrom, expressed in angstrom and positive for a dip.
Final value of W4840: -1.2 angstrom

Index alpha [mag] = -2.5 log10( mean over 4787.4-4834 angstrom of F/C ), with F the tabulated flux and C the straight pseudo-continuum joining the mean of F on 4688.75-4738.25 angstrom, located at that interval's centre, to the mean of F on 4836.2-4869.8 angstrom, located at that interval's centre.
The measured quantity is -0.07 mag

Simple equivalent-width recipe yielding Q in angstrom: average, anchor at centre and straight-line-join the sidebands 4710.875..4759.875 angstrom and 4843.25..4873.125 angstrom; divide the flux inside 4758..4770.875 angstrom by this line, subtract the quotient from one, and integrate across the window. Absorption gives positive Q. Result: 0.21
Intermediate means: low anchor 6.32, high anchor 6.01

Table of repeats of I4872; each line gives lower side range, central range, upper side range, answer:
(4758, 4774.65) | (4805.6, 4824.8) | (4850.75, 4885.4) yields -1.2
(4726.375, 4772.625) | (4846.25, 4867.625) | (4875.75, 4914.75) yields 1.7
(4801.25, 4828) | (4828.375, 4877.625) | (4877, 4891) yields 1.7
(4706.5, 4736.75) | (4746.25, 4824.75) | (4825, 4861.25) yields -2.1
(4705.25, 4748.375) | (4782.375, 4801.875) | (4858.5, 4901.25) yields -0.8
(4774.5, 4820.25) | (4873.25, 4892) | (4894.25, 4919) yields 1.3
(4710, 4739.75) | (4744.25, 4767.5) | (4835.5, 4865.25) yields -0.4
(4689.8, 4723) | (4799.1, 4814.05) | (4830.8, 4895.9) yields -0.8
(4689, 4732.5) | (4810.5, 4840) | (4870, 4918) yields -0.8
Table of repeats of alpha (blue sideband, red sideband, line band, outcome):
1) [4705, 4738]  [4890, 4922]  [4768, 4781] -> -0.034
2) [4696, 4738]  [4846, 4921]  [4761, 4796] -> -0.027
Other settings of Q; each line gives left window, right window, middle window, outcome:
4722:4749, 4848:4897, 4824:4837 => -0.7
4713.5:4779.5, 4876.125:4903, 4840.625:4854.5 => 0.2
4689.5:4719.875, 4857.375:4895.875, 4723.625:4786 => -2.9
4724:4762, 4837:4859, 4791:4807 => -0.8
